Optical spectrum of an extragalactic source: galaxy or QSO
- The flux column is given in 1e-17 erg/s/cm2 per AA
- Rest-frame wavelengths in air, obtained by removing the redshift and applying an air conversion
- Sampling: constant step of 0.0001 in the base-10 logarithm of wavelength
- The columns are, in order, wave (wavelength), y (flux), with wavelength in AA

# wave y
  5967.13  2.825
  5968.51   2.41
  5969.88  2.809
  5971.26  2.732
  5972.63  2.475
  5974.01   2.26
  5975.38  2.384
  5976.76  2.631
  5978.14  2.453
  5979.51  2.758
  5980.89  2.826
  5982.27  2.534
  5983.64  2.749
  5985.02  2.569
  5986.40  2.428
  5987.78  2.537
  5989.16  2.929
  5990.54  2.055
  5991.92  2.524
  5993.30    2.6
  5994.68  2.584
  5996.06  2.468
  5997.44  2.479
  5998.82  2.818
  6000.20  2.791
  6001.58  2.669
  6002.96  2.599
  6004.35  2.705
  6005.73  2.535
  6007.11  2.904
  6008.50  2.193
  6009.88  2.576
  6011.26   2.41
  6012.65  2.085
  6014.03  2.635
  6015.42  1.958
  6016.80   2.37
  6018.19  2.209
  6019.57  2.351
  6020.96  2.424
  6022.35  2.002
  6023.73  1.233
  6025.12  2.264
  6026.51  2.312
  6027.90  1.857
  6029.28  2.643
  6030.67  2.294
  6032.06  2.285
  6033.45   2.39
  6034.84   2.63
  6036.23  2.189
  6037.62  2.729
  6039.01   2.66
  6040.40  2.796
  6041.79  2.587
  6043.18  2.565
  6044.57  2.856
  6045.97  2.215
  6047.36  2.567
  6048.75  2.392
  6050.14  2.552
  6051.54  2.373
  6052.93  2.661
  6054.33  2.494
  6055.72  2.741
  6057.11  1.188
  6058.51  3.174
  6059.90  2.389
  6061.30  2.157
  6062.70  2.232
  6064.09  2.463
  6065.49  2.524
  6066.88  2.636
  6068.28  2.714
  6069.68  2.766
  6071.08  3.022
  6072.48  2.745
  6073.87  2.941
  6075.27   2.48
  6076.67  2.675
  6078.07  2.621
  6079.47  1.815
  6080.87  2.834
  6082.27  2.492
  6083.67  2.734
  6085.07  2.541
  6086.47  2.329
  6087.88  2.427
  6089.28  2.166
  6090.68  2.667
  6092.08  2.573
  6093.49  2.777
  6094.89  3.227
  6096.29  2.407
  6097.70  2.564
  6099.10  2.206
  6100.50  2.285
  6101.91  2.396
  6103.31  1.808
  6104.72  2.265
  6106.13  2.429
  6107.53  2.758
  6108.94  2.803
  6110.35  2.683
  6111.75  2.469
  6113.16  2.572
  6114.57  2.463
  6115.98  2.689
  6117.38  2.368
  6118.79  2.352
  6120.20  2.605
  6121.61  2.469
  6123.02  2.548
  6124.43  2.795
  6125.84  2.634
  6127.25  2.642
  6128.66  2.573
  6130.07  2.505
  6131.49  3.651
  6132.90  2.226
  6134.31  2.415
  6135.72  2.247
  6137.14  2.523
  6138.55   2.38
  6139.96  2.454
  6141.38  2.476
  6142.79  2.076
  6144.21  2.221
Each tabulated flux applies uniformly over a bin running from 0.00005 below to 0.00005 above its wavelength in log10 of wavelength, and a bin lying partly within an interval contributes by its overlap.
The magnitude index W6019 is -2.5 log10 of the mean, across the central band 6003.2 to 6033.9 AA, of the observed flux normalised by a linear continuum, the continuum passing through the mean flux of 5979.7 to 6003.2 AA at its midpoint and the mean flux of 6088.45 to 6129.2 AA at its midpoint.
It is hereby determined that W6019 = 0.12 mag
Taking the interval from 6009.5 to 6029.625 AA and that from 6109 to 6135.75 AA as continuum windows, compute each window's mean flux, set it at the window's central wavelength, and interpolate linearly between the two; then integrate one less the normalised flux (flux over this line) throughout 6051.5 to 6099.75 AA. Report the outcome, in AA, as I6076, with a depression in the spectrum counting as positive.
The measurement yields -2.45 AA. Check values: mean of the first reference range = 2.21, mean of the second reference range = 2.59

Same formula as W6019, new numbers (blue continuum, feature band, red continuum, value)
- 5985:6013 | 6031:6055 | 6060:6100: 0.01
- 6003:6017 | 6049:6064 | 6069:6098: 0.07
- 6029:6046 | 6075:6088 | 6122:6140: 0.03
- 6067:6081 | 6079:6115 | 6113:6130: 0.05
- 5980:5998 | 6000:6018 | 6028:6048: 0.03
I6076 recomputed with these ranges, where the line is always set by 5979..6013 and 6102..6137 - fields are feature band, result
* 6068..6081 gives -0.5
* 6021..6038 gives 2.2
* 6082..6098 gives -0.2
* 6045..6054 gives 0.3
